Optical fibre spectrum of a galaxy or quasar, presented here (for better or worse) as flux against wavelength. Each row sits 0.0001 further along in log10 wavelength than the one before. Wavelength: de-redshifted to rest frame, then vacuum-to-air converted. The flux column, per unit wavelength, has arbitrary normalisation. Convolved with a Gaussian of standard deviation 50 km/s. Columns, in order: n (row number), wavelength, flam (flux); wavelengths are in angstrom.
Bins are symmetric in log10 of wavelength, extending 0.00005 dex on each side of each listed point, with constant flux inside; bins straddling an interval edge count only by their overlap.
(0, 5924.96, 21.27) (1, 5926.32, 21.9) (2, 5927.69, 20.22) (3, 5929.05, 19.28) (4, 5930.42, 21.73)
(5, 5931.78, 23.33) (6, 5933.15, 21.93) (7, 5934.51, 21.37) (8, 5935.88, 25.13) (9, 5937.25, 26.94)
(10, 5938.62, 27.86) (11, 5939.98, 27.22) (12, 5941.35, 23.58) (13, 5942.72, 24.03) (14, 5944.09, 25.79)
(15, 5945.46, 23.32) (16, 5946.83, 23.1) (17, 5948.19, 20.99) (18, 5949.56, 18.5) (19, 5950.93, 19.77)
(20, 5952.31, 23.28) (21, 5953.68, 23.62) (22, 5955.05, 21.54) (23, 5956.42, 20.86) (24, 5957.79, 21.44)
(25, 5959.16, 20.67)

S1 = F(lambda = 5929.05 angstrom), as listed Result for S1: 19.28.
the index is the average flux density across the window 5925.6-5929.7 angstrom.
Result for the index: 20.5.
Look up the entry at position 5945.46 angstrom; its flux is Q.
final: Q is 23.32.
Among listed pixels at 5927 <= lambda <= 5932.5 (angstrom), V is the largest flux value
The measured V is 23.33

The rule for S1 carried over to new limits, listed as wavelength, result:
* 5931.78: 23.33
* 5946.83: 23.1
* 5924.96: 21.27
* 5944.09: 25.79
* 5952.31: 23.28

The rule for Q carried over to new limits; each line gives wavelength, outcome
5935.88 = 25.13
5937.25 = 26.94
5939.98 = 27.22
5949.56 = 18.5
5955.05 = 21.54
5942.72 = 24.03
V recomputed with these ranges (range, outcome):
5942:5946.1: 25.79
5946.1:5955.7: 23.62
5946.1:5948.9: 23.1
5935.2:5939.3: 27.86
